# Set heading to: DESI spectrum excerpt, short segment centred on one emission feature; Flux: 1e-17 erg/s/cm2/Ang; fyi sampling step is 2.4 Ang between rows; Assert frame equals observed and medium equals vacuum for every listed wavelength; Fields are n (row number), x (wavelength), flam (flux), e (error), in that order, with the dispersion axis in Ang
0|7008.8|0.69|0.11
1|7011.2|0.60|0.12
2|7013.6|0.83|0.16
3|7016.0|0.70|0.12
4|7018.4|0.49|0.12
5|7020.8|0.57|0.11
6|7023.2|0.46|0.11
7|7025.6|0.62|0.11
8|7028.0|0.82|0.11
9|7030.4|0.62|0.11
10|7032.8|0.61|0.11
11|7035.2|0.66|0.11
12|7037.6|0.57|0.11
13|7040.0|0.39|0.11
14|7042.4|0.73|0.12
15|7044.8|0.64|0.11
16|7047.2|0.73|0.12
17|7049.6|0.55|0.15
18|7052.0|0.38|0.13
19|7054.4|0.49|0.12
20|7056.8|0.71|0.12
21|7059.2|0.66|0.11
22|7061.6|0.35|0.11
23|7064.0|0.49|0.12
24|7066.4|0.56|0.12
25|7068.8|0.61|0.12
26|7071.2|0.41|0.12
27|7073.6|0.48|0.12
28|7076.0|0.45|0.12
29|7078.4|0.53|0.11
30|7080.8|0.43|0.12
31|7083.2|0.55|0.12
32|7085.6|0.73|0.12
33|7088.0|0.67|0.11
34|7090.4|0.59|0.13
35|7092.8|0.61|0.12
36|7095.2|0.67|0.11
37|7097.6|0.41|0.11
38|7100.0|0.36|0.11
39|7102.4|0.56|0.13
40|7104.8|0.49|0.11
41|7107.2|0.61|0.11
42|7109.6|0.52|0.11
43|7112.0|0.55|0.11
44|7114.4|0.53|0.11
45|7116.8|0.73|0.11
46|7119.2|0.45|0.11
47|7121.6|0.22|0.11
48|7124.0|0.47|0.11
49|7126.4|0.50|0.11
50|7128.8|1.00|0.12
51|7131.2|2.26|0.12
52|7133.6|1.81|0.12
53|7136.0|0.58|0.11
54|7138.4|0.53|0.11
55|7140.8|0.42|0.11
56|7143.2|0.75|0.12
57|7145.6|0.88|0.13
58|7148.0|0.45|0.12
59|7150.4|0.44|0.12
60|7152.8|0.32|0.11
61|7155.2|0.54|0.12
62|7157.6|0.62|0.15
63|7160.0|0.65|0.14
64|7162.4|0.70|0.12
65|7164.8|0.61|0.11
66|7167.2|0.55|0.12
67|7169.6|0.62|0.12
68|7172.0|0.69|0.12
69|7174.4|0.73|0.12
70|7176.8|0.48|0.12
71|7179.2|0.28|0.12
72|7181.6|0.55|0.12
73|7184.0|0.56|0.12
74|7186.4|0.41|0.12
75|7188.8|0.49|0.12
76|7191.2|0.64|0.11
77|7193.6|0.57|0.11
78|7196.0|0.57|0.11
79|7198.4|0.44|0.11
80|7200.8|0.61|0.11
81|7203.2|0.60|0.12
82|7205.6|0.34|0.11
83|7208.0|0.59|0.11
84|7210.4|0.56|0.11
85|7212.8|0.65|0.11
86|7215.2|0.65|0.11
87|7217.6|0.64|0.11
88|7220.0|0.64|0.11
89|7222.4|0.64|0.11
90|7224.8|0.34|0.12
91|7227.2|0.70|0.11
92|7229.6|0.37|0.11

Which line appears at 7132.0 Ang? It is H-gamma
